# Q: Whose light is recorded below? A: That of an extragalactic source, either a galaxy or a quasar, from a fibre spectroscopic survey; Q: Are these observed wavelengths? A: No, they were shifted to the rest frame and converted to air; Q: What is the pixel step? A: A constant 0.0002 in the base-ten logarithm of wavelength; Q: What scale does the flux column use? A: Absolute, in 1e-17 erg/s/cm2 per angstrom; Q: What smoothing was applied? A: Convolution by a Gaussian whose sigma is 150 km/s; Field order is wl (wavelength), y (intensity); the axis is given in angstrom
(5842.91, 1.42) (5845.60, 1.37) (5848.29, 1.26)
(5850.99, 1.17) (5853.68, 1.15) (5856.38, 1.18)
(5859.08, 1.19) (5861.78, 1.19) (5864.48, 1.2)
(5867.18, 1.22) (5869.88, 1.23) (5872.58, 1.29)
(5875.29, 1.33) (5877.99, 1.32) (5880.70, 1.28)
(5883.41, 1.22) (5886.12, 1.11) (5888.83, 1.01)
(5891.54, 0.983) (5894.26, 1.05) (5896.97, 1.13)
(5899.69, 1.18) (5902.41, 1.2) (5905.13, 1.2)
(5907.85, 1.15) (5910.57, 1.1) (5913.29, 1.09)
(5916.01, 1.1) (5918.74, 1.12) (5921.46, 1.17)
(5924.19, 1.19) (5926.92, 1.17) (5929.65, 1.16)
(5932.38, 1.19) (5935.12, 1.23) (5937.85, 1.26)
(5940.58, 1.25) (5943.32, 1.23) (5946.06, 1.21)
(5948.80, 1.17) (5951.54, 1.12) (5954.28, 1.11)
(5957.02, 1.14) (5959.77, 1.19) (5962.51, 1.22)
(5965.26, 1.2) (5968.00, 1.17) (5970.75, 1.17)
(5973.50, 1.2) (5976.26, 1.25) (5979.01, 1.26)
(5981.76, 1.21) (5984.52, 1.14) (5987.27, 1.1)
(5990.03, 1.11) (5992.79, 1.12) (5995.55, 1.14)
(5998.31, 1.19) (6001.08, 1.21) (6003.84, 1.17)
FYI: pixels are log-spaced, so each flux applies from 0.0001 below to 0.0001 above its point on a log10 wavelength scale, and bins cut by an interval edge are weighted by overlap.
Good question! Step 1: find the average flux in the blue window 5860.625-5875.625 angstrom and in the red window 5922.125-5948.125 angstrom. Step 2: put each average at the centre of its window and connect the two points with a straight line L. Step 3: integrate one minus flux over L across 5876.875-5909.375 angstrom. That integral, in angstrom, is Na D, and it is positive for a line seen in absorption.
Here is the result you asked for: 2.0 angstrom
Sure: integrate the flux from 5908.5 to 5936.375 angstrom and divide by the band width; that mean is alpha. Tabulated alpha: 1.15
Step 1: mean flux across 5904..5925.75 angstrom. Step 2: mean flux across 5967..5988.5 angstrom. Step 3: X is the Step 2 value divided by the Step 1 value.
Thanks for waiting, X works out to 1.04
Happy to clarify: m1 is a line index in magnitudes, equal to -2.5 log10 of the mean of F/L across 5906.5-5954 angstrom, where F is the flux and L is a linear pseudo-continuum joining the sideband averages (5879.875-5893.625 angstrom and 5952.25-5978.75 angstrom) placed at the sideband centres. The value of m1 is -0.017 mag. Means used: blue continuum 1.11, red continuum 1.19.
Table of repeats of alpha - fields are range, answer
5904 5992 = 1.17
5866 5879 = 1.28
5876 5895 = 1.15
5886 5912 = 1.11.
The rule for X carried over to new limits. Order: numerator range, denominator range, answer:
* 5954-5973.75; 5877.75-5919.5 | 1.04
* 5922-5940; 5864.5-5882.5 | 0.94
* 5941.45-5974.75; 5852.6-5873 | 0.98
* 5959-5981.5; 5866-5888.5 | 0.97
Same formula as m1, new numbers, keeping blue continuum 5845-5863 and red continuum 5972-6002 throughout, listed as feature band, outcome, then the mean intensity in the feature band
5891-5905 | 0.07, 1.12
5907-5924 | 0.06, 1.13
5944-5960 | 0.02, 1.16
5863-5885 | -0.05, 1.26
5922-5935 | 0.01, 1.18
